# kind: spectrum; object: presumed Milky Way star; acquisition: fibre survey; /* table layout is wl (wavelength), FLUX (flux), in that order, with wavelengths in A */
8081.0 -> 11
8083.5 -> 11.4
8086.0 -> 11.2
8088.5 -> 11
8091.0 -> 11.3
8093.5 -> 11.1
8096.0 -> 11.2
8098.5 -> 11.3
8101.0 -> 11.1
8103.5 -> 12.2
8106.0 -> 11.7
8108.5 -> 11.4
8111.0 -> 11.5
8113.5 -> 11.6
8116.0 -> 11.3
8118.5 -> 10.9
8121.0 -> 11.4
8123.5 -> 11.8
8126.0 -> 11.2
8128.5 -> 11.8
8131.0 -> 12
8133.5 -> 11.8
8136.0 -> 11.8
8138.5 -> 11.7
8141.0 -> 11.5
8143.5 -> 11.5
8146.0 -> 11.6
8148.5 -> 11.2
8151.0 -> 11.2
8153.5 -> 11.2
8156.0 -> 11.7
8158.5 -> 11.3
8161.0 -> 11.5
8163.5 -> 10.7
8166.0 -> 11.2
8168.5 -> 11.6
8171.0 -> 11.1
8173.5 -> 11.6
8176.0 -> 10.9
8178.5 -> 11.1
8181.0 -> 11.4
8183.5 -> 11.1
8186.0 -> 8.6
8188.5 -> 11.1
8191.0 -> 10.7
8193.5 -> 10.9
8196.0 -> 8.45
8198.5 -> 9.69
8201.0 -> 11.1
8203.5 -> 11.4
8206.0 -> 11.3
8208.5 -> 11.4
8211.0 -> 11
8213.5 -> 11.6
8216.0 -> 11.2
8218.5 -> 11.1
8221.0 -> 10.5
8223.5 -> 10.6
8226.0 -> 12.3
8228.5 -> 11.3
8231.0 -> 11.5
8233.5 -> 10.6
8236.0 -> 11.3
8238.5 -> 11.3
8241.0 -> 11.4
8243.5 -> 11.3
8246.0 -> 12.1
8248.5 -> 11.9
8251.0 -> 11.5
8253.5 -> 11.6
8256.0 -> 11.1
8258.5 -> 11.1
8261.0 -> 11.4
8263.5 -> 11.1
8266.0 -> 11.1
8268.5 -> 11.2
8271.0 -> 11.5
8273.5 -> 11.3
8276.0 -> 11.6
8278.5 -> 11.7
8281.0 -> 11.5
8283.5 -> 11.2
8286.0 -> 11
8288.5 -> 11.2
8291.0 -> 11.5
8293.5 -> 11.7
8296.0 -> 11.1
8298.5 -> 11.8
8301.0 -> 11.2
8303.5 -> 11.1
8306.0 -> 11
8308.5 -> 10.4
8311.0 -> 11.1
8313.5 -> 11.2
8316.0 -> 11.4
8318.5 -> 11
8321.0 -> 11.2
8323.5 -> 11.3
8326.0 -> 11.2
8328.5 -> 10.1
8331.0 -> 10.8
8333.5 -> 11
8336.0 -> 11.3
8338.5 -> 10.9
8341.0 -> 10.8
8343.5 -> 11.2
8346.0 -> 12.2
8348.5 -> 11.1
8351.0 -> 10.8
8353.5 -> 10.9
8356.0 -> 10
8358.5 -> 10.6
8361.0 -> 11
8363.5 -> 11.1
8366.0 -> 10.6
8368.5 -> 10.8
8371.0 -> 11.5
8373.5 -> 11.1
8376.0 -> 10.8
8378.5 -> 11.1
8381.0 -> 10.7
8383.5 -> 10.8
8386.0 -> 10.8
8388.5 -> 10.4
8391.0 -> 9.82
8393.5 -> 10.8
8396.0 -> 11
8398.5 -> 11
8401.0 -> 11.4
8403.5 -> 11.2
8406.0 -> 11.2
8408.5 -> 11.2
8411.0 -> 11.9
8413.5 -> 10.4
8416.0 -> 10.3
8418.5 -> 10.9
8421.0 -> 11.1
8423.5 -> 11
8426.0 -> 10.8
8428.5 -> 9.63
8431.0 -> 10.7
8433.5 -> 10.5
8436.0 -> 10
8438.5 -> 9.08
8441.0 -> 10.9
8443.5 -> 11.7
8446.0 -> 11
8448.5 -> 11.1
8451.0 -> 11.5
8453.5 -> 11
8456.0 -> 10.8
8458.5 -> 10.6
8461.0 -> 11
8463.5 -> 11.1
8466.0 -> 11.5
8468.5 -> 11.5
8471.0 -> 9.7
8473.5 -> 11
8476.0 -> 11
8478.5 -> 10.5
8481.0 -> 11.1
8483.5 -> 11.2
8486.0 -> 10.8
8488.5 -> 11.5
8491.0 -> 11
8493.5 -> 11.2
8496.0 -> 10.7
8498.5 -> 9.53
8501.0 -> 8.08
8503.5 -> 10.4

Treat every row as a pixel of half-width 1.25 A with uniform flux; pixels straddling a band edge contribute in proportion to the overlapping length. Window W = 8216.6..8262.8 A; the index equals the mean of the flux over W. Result 11.3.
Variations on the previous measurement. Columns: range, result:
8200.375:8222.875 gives 11.2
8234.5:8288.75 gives 11.4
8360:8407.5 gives 10.9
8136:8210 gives 11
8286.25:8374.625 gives 11.1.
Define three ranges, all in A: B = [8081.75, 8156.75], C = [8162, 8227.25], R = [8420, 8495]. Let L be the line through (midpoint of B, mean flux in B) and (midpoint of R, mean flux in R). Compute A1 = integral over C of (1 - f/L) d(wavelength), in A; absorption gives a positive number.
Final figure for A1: 2.33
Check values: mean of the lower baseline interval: 11.4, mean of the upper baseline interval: 10.8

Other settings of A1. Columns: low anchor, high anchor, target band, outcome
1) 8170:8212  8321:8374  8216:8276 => -2.7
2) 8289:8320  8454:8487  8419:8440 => 1.2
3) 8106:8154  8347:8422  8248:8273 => -0.3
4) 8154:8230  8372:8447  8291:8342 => -1.1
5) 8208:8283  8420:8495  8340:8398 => 1.0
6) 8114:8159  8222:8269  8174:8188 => 0.9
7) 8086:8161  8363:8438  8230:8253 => -0.5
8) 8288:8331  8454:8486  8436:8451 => 0.3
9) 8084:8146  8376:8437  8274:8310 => -0.8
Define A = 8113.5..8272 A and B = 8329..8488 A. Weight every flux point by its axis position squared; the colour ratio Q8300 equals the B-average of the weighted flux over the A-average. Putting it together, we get 1.02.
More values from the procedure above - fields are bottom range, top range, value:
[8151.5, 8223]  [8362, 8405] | 1.04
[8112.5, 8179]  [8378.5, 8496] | 1.02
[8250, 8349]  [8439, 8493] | 1.02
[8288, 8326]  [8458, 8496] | 1.02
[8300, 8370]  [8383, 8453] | 1.00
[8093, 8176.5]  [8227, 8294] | 1.03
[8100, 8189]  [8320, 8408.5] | 1.02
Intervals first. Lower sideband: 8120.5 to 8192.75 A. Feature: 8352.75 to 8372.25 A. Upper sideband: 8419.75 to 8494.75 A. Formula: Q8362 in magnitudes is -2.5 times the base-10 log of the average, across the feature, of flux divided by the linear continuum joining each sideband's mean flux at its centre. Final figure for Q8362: 0.02 mag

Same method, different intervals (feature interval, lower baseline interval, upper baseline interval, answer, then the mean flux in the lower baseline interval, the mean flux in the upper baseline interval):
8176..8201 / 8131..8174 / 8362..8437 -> 0.09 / 11.4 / 10.8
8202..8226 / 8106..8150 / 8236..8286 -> 0.03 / 11.5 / 11.4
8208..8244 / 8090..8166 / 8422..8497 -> 0.00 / 11.4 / 10.8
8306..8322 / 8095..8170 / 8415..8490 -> 0.01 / 11.5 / 10.8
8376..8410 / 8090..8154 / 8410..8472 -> 0.00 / 11.5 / 10.8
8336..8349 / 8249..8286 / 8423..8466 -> -0.02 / 11.3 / 10.7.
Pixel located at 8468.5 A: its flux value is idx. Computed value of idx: 11.5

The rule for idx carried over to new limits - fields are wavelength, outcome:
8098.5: 11.3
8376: 10.8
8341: 10.8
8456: 10.8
